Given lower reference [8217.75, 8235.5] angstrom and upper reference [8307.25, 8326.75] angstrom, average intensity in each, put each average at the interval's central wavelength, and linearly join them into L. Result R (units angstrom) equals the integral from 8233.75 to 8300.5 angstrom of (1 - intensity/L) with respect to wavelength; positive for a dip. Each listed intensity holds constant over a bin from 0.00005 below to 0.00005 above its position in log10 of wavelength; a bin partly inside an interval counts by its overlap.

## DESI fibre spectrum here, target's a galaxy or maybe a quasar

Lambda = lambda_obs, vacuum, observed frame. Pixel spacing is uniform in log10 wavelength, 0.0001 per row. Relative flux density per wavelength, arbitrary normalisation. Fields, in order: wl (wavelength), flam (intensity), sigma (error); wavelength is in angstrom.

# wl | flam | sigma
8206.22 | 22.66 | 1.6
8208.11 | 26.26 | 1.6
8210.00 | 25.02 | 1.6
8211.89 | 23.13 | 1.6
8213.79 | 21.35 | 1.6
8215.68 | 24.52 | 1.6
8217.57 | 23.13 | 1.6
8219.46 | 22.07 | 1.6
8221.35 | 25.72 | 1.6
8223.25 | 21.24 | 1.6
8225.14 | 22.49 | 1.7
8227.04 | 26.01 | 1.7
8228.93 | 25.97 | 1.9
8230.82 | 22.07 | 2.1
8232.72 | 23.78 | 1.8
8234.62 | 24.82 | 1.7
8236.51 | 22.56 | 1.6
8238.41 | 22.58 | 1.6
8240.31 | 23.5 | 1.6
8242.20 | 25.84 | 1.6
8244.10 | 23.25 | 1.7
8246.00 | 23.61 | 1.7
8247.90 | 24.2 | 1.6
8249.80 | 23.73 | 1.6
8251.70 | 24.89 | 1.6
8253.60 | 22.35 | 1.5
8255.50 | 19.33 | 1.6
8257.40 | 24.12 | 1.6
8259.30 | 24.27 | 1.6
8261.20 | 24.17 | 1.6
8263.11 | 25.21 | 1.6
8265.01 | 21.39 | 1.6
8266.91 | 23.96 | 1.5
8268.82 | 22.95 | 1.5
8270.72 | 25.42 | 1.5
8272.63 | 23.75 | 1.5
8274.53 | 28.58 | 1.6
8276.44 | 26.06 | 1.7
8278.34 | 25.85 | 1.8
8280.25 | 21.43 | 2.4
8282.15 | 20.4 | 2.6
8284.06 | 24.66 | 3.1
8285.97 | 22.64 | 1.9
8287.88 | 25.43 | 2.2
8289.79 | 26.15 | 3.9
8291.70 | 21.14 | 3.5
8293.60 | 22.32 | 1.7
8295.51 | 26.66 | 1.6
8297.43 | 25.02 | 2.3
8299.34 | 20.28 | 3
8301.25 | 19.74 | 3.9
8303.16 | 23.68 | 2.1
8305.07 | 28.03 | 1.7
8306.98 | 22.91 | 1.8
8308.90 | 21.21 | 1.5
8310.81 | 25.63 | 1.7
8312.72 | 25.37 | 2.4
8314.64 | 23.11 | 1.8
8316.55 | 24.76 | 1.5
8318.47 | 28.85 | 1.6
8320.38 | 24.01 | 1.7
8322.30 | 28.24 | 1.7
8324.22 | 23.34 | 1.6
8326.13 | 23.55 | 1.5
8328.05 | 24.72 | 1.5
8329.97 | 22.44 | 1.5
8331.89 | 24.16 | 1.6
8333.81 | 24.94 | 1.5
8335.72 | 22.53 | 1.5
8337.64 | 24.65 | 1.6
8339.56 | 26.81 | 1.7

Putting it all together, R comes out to 1.2 angstrom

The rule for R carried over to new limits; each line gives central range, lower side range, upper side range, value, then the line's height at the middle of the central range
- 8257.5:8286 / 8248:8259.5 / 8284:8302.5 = -1.07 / 23.2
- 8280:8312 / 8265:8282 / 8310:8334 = 1.50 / 24.6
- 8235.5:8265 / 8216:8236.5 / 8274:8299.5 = 0.43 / 23.9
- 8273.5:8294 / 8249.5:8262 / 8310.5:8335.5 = -0.20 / 23.9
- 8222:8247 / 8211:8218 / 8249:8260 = -0.70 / 23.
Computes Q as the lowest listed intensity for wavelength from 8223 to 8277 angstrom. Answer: 19.33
